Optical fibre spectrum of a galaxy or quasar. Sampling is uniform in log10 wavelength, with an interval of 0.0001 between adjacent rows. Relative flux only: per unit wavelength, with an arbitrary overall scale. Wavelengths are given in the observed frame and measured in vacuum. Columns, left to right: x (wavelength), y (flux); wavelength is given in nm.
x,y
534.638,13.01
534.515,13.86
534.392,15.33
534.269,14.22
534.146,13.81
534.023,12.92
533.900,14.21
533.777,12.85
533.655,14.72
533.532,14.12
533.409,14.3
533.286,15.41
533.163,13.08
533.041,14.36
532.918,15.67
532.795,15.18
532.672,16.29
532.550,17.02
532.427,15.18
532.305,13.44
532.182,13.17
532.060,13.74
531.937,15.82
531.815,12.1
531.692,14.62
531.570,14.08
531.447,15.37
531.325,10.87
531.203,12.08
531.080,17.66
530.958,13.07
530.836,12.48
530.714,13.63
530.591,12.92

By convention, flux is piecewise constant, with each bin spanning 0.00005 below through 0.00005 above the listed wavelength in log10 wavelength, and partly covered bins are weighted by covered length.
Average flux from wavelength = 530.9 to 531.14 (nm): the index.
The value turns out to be 15.4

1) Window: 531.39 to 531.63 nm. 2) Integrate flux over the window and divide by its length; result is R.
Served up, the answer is 14.7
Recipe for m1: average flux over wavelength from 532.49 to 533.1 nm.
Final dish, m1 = 15.7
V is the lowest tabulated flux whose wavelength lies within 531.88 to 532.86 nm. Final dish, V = 13.17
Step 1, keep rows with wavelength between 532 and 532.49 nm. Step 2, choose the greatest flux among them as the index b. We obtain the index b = 15.18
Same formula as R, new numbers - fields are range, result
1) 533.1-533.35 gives 14.3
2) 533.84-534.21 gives 13.6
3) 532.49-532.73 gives 16.7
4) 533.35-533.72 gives 14.4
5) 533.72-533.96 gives 13.5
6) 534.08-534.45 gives 14.4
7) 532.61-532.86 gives 15.7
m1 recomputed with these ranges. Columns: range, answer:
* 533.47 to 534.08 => 13.8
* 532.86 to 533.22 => 14.4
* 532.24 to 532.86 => 15.4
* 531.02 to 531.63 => 14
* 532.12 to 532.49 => 14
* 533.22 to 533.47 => 14.8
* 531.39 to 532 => 14.4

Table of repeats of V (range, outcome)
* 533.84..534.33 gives 12.92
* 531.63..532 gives 12.1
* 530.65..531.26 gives 12.08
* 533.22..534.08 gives 12.85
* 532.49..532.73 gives 16.29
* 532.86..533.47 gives 13.08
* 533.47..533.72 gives 14.12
